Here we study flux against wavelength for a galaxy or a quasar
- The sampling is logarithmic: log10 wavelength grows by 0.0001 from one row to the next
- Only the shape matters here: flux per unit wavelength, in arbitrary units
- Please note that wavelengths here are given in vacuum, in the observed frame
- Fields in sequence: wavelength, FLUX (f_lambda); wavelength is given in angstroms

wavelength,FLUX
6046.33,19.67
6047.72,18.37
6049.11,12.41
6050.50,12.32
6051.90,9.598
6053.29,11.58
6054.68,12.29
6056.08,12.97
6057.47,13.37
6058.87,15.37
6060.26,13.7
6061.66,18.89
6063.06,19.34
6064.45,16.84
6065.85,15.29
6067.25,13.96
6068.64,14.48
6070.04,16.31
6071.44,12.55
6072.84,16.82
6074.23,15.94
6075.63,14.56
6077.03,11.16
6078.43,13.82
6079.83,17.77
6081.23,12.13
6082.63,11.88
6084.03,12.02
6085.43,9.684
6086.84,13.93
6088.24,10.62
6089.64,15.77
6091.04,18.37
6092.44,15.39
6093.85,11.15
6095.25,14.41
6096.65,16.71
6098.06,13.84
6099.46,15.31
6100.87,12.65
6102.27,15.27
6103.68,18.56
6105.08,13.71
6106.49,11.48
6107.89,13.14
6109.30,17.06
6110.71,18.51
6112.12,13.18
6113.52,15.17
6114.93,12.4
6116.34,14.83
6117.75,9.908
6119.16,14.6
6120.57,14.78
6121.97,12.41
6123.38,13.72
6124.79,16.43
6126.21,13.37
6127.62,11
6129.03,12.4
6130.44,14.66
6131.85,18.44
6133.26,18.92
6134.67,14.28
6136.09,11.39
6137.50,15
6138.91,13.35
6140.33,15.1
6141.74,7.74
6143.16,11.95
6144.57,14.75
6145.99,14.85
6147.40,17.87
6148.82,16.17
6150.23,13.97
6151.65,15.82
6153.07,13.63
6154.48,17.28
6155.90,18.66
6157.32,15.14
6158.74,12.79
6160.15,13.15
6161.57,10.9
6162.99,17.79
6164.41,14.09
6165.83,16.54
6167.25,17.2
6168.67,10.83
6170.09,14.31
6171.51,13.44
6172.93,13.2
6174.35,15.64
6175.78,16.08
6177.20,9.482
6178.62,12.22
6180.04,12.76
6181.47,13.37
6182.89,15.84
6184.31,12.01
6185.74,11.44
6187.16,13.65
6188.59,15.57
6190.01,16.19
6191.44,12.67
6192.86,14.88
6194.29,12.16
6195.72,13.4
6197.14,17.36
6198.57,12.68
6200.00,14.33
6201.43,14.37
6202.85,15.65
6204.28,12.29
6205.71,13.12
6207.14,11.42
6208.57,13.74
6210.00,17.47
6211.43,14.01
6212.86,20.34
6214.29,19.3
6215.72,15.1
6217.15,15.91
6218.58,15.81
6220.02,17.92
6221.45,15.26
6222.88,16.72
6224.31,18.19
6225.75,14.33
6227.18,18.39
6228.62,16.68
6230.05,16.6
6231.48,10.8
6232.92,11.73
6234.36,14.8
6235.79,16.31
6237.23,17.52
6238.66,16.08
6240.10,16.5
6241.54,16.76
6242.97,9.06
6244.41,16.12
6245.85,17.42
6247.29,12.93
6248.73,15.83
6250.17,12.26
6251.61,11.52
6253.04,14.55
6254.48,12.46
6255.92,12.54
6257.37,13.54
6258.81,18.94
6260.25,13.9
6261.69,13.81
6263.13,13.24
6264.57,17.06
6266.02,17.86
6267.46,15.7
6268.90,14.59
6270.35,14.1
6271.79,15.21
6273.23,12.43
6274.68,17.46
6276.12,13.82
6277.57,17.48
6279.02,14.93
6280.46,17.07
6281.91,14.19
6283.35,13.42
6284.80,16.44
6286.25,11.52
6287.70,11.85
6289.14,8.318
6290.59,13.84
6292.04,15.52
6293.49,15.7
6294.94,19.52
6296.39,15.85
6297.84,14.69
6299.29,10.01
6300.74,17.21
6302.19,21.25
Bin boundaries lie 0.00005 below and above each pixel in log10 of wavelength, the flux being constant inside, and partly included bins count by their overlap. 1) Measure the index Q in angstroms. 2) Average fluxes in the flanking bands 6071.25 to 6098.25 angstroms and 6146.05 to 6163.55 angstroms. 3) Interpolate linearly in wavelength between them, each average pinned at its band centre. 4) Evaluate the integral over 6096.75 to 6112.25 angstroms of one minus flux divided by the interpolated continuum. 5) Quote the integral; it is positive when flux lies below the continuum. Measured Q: -0.7 angstroms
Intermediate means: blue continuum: 14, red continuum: 15.2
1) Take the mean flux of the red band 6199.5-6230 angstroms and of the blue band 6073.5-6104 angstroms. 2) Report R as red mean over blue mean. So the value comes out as 1.12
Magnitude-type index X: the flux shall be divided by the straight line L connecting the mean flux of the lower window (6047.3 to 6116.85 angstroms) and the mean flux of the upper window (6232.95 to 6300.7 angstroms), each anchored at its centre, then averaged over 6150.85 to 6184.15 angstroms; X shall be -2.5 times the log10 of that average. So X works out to 0.01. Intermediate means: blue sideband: 14.3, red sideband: 14.7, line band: 14.3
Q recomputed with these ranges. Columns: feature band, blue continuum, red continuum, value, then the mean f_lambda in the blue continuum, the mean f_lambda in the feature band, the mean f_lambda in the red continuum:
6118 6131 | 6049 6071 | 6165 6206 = 0.50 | 14.3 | 13.6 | 13.9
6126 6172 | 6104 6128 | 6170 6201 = -1.98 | 14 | 14.5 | 13.8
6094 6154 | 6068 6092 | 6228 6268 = -0.59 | 14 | 14.3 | 14.7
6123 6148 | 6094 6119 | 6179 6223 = 0.56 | 14.4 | 14.2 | 14.7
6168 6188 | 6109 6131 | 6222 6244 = 2.05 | 14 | 13.2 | 15.4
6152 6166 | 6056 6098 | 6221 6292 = -0.32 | 14.5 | 15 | 14.7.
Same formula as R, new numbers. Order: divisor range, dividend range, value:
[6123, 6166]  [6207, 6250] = 1.08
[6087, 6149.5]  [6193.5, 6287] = 1.05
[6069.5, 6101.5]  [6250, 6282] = 1.05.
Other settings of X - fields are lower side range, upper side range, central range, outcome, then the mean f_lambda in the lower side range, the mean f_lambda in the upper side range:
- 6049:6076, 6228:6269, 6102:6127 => 0.02 mag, 14.5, 14.7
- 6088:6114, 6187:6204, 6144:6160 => -0.06 mag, 14.8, 14.4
